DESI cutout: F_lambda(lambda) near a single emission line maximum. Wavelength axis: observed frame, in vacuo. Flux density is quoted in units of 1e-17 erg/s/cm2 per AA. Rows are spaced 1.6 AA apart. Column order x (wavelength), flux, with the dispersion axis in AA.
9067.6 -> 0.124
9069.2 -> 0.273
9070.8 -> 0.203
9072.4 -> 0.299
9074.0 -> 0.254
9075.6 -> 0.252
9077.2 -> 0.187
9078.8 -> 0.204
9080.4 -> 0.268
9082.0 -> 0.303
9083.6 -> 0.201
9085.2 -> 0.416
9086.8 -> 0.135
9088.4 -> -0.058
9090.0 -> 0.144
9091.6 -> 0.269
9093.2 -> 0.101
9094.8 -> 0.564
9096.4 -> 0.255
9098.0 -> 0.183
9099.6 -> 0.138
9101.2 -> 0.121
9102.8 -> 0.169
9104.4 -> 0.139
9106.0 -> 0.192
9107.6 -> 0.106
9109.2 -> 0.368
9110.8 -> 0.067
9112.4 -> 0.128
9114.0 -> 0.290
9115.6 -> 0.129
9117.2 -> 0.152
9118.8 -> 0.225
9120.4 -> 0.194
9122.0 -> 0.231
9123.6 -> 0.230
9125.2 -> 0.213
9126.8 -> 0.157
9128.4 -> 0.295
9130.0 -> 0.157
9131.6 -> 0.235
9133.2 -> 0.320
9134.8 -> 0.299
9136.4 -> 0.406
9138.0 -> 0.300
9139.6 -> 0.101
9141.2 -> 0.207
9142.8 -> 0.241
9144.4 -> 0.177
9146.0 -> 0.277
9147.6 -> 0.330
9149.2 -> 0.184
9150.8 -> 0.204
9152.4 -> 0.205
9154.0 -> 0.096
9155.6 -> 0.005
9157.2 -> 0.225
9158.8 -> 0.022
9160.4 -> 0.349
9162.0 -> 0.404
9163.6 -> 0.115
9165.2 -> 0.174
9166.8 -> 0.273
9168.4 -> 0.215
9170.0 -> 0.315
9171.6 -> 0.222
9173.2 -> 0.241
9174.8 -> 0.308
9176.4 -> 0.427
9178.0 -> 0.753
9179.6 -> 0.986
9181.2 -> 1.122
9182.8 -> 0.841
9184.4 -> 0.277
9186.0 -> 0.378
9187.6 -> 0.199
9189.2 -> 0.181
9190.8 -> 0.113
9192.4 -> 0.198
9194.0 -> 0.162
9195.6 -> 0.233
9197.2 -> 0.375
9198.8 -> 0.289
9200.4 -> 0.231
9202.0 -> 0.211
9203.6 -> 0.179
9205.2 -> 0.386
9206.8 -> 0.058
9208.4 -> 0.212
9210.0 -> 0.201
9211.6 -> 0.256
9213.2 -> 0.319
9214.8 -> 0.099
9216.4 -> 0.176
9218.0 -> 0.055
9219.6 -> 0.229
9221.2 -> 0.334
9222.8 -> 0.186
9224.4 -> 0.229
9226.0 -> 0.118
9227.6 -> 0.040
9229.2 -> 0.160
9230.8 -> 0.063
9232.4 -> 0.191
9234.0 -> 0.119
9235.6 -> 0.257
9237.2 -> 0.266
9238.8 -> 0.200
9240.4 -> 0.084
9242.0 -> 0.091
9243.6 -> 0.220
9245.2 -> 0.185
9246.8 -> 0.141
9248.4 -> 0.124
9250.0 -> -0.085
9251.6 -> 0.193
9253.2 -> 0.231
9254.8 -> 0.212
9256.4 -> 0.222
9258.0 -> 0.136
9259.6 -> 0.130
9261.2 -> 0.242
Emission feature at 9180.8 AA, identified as Hbeta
